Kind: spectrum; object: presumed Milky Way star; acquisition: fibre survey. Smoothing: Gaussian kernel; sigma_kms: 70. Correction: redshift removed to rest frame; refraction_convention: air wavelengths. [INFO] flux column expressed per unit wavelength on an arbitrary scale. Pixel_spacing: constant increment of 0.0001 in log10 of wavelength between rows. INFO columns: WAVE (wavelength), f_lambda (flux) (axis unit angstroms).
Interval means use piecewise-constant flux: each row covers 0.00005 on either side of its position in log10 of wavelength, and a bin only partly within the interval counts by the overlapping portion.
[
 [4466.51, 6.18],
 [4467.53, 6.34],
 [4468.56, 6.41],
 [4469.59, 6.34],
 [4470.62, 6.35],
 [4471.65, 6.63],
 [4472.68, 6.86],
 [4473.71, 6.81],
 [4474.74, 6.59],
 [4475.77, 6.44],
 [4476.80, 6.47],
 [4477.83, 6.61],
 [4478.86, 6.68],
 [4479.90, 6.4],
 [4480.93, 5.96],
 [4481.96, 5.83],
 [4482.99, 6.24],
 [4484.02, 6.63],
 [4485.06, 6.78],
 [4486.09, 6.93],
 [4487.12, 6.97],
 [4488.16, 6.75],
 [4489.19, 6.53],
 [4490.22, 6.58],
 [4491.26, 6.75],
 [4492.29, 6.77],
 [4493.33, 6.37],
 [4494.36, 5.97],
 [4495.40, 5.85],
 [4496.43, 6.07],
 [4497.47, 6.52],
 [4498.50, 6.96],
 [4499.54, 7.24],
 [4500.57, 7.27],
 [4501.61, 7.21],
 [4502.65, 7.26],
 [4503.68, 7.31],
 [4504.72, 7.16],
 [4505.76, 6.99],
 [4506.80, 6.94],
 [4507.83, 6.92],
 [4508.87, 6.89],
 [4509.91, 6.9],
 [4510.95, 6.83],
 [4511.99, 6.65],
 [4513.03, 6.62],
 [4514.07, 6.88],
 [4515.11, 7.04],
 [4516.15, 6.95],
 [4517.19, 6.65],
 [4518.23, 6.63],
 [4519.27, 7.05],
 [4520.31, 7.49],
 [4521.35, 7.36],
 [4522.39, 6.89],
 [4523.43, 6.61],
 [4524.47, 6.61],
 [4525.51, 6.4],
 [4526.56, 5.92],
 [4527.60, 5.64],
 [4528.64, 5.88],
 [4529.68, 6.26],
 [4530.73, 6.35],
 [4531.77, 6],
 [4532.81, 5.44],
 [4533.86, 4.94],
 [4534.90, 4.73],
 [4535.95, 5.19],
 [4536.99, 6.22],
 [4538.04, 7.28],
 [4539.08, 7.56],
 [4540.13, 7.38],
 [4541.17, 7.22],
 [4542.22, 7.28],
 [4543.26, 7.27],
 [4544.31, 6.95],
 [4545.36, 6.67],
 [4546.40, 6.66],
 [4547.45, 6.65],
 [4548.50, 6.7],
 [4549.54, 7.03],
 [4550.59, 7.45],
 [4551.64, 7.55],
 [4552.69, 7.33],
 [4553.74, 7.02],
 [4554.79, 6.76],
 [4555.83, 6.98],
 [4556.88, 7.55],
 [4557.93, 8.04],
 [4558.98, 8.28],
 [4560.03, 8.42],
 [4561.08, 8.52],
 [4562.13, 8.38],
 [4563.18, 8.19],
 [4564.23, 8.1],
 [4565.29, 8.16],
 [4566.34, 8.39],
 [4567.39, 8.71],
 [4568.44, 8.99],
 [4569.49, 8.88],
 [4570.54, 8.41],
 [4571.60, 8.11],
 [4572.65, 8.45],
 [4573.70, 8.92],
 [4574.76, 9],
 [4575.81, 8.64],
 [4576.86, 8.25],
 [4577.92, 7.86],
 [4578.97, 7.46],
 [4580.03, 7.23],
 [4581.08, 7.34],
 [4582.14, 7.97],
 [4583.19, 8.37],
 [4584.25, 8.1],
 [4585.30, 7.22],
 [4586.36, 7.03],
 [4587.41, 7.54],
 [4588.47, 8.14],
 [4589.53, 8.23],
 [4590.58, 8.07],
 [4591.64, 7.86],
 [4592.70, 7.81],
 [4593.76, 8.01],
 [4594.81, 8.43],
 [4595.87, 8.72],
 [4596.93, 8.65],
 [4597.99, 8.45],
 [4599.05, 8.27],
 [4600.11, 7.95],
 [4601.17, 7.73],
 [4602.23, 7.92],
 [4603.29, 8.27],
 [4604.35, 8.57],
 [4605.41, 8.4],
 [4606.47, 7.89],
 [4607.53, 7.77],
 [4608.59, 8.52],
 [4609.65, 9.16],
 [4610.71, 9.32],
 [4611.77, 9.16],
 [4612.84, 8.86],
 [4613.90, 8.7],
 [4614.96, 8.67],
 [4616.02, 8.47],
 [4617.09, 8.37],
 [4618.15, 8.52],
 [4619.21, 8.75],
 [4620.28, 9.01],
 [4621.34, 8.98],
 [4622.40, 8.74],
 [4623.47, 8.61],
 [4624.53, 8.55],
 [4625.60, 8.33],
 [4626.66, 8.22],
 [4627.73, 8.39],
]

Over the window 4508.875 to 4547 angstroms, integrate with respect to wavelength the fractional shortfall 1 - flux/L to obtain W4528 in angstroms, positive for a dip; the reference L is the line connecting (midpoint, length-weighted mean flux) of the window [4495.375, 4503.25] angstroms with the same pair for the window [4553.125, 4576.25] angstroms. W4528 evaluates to 4.5 angstroms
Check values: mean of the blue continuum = 6.87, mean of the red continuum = 8.22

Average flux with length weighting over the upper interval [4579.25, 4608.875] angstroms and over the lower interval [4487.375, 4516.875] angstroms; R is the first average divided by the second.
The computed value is 1.2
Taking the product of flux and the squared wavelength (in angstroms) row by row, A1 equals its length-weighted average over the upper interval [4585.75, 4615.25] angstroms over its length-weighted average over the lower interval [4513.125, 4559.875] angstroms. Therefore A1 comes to 1.26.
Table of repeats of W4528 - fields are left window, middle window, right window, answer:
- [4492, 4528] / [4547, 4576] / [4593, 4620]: -1.1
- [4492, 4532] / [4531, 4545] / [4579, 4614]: 1.4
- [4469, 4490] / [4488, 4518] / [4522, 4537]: -2.6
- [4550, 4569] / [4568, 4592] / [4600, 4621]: 0.2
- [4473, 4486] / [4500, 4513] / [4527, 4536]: -2.1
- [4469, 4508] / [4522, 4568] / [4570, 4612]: 3.1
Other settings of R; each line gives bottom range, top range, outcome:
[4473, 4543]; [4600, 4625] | 1.29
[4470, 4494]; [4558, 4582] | 1.26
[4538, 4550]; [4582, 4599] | 1.14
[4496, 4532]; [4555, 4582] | 1.21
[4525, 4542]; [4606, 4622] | 1.41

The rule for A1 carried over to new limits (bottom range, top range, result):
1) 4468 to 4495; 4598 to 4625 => 1.38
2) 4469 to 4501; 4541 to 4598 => 1.25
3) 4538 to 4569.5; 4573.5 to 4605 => 1.07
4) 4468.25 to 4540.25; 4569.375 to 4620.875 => 1.31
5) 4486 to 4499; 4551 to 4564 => 1.22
